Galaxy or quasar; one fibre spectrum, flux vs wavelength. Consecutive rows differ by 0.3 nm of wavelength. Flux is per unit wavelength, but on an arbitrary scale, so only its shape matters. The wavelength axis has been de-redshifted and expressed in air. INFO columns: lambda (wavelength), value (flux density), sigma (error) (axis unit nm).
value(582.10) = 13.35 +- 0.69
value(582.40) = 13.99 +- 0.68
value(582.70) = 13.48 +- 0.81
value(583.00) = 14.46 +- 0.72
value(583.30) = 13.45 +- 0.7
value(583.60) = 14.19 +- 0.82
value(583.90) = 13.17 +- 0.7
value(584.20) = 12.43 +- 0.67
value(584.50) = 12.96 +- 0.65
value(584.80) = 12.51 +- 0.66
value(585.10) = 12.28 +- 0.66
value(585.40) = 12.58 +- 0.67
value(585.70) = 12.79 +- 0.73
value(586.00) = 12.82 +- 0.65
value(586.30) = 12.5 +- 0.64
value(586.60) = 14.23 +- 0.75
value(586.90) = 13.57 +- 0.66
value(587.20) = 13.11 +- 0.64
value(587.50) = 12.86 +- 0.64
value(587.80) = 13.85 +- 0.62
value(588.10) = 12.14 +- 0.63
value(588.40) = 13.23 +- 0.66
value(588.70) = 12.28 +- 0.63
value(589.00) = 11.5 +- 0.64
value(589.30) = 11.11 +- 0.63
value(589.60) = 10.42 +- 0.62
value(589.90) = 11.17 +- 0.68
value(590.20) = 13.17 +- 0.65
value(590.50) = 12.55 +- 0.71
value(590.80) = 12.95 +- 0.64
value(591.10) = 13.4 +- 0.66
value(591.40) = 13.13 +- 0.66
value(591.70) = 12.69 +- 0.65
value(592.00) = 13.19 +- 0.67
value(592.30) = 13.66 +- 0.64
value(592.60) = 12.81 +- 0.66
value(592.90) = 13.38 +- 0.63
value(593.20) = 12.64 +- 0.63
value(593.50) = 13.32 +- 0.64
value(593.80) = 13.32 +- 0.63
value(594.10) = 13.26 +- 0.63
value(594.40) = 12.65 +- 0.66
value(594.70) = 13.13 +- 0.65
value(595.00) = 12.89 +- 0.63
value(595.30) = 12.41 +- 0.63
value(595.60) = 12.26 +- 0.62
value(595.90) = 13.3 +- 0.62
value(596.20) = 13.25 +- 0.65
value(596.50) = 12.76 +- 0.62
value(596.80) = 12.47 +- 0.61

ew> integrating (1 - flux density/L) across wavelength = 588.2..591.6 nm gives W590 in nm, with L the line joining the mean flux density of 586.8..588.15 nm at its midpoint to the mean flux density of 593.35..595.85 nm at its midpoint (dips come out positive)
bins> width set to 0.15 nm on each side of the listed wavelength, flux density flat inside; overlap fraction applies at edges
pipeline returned 0.21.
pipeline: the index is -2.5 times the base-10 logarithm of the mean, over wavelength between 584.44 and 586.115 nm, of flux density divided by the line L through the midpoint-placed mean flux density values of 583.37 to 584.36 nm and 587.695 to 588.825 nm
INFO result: 0.04 mag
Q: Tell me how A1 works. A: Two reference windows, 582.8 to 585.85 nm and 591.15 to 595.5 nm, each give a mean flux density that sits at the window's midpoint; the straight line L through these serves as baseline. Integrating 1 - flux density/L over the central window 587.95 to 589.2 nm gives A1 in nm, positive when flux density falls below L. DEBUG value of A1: 0.079 nm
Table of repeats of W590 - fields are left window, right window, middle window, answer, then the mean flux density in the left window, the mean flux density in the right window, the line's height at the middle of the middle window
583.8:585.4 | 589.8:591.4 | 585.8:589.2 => -0.05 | 12.6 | 12.7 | 12.7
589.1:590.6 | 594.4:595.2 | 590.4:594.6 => -0.26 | 11.6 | 12.9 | 12.3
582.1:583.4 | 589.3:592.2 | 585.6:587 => 0.00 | 13.8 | 12.5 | 13.2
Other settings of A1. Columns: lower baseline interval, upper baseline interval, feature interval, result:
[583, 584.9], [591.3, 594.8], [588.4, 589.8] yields 0.174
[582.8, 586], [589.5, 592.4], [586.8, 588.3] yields -0.026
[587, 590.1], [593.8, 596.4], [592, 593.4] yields -0.053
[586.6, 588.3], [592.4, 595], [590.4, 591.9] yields 0.018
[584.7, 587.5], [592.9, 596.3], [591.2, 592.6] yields -0.020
